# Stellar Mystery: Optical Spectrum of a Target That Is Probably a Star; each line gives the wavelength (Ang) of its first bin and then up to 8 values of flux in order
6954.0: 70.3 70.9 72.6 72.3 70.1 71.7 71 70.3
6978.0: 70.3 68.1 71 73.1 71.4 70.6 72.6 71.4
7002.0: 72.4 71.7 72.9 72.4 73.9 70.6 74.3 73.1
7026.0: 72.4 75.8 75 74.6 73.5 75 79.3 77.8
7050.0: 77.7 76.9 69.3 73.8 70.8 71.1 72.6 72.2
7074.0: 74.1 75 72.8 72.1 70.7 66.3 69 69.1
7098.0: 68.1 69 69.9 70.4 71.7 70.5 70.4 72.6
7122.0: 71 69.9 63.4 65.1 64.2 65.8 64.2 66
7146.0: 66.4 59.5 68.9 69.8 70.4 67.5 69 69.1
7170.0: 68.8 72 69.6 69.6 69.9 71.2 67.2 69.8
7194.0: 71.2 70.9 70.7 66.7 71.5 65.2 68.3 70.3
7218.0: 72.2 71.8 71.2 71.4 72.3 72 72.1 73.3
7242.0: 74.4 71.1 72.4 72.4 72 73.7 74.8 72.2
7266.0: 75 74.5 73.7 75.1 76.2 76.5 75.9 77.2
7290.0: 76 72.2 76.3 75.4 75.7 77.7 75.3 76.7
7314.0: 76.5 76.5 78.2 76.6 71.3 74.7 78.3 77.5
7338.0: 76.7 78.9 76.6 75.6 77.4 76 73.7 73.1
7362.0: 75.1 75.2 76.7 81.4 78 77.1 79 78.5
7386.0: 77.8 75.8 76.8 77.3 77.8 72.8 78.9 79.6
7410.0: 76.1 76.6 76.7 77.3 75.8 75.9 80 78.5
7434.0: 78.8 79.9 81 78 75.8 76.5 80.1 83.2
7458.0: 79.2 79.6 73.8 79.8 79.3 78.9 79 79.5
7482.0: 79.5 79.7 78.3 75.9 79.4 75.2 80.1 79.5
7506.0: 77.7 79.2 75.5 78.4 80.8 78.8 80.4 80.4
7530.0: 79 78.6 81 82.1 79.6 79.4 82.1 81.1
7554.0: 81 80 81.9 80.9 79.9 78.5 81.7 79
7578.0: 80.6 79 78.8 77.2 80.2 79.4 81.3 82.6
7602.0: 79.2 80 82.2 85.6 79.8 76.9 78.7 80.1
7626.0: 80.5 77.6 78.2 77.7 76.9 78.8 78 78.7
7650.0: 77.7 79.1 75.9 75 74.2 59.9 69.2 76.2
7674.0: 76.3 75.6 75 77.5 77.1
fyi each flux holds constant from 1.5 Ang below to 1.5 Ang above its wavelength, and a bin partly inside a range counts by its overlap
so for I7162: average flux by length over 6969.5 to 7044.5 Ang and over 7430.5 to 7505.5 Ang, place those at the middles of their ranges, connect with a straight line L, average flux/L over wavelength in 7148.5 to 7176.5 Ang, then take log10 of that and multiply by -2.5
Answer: 0.09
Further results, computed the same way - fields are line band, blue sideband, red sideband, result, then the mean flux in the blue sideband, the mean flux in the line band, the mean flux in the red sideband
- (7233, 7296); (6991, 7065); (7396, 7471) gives 0.031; 73.6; 74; 78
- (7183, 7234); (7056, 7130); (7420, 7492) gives 0.045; 70.6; 70.2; 78.6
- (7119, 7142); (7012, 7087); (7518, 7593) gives 0.125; 73.8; 66.6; 80.1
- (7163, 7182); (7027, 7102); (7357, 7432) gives 0.069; 72.9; 69.7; 77.1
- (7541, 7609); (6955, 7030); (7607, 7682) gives -0.053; 71.8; 80.2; 76.9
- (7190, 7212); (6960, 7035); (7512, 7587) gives 0.085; 72.1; 69.3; 80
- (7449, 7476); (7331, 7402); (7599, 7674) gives -0.028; 76.8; 79.1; 77.4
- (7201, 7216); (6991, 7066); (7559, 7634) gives 0.108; 73.6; 68.4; 80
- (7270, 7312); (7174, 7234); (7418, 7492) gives -0.038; 70.2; 75.7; 78.6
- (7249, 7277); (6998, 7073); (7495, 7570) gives 0.038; 73.6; 73.7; 79.7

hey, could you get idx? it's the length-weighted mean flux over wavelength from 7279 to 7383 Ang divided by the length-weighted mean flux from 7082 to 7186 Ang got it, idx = 1.11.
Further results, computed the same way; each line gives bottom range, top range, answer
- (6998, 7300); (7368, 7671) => 1.10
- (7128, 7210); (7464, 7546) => 1.16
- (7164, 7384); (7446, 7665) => 1.07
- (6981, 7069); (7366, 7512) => 1.07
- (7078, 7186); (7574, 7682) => 1.13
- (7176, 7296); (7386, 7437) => 1.07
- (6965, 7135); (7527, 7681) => 1.10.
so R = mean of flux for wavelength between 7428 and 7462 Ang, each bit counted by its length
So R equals 79.2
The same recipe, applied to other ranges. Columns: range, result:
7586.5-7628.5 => 80.3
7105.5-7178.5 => 68.2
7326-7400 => 76.7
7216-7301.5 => 73.7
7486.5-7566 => 79.5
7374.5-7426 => 77.1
